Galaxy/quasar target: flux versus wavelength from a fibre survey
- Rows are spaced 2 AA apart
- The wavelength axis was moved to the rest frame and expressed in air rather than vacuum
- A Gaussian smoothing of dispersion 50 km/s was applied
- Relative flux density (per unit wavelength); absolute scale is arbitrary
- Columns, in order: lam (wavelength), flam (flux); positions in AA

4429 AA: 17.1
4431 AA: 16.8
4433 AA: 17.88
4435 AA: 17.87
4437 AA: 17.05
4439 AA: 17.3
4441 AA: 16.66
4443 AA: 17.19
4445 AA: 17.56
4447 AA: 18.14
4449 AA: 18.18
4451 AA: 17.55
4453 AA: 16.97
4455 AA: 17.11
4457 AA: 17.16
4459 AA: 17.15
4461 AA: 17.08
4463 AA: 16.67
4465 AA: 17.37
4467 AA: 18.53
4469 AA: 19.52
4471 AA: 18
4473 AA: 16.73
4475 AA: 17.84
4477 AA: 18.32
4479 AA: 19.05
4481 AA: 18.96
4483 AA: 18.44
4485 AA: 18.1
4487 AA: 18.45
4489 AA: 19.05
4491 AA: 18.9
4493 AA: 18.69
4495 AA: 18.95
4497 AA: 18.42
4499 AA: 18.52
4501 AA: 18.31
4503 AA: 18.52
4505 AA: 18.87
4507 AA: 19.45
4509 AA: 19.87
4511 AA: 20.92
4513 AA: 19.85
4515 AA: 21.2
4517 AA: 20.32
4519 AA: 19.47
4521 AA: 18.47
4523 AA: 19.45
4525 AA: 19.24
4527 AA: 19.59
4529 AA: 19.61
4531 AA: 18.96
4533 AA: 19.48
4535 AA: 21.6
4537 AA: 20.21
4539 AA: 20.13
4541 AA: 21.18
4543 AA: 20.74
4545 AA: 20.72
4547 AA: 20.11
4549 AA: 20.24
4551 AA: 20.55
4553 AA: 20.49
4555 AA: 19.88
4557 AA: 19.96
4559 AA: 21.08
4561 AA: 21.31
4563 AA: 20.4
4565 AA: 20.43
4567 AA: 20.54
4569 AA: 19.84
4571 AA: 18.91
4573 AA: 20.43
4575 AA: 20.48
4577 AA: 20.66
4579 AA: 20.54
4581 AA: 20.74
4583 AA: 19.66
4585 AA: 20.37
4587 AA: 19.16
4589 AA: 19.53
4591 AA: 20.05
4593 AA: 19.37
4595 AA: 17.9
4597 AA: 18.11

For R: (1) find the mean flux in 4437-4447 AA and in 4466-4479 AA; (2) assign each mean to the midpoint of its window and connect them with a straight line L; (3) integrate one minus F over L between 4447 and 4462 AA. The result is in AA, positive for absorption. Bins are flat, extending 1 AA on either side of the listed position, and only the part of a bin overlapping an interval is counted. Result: 0.2 AA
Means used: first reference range 17.3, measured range 17.4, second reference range 18.2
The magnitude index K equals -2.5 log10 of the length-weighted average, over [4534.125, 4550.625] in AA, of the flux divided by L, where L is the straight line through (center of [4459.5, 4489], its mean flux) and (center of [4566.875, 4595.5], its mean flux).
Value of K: -0.07 mag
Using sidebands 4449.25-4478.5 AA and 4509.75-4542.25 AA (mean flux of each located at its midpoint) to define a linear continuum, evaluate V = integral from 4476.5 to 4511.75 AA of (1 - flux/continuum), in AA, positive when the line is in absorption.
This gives -0.2 AA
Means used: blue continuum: 17.6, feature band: 18.9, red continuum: 20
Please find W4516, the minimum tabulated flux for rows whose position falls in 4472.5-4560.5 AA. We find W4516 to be 16.73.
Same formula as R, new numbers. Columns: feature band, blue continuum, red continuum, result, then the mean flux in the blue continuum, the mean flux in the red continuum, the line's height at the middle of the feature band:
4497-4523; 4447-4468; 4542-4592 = -0.9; 17.4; 20.3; 18.8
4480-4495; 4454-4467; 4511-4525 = -0.2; 17.2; 19.8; 18.4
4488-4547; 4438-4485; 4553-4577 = -1.5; 17.7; 20.3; 19.1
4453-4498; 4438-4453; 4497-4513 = 0.6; 17.5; 19.2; 18.3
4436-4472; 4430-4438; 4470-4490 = 0.6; 17.4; 18.3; 17.8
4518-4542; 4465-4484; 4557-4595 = -0.6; 18.3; 20.1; 19.3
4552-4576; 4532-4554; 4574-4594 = 0.0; 20.5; 20.1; 20.3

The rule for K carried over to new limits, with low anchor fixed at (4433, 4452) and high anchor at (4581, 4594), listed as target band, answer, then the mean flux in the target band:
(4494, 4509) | -0.02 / 18.8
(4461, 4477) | 0.01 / 17.8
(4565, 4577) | -0.03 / 20.1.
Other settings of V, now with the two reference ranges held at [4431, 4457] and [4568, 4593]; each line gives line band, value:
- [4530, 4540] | -0.5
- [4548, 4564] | -0.8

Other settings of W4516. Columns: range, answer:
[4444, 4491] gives 16.67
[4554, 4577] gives 18.91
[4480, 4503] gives 18.1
